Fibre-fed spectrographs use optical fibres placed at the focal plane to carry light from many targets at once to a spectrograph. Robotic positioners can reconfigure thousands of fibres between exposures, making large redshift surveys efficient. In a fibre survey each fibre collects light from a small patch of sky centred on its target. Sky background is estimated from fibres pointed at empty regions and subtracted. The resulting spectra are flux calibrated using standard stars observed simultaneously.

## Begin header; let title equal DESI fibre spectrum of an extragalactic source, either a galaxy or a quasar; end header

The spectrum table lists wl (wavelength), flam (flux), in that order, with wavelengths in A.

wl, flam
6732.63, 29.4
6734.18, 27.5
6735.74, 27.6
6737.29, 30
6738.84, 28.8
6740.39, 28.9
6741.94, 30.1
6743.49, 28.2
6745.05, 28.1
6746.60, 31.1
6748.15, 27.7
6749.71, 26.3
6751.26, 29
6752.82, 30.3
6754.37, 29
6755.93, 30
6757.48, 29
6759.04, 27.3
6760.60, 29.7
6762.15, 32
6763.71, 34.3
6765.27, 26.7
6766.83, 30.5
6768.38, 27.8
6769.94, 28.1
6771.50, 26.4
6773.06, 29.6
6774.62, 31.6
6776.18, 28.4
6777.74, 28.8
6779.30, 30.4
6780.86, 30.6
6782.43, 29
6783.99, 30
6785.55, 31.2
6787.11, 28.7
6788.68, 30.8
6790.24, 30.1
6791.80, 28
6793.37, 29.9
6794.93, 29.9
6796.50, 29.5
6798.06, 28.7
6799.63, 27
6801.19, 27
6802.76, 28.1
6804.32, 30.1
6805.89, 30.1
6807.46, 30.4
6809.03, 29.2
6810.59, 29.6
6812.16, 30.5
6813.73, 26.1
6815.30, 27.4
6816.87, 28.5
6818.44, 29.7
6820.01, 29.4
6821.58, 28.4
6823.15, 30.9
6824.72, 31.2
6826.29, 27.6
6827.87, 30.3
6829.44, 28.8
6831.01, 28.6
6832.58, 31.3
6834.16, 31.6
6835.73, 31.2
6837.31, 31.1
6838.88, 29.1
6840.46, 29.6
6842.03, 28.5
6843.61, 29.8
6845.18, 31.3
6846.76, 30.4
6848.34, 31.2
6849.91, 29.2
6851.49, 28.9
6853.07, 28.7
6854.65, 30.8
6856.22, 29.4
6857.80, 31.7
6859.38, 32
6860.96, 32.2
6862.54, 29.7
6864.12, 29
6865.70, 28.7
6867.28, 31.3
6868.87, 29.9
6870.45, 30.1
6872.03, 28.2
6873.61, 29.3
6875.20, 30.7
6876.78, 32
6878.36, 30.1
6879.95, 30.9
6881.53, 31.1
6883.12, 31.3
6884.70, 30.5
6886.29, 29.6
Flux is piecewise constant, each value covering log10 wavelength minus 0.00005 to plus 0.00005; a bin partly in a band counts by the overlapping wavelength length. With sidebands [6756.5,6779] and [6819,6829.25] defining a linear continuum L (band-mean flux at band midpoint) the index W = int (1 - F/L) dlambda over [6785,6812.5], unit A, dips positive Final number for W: 0.1 A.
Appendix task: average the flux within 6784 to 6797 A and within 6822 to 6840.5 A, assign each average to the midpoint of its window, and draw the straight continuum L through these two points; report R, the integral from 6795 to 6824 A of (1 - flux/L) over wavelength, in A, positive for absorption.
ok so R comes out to 0.94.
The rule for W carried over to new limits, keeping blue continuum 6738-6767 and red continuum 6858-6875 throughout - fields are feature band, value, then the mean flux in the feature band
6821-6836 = -0.1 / 30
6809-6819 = 0.4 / 28.7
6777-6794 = -0.1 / 29.8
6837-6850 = 0.0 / 30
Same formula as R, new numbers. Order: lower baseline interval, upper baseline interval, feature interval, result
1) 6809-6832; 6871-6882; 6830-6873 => -0.5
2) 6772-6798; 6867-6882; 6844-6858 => 0.0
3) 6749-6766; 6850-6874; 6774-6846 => 0.5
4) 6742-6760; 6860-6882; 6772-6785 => -0.3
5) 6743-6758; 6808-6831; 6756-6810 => -0.7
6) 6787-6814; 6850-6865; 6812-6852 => 0.1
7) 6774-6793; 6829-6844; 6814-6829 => 0.4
